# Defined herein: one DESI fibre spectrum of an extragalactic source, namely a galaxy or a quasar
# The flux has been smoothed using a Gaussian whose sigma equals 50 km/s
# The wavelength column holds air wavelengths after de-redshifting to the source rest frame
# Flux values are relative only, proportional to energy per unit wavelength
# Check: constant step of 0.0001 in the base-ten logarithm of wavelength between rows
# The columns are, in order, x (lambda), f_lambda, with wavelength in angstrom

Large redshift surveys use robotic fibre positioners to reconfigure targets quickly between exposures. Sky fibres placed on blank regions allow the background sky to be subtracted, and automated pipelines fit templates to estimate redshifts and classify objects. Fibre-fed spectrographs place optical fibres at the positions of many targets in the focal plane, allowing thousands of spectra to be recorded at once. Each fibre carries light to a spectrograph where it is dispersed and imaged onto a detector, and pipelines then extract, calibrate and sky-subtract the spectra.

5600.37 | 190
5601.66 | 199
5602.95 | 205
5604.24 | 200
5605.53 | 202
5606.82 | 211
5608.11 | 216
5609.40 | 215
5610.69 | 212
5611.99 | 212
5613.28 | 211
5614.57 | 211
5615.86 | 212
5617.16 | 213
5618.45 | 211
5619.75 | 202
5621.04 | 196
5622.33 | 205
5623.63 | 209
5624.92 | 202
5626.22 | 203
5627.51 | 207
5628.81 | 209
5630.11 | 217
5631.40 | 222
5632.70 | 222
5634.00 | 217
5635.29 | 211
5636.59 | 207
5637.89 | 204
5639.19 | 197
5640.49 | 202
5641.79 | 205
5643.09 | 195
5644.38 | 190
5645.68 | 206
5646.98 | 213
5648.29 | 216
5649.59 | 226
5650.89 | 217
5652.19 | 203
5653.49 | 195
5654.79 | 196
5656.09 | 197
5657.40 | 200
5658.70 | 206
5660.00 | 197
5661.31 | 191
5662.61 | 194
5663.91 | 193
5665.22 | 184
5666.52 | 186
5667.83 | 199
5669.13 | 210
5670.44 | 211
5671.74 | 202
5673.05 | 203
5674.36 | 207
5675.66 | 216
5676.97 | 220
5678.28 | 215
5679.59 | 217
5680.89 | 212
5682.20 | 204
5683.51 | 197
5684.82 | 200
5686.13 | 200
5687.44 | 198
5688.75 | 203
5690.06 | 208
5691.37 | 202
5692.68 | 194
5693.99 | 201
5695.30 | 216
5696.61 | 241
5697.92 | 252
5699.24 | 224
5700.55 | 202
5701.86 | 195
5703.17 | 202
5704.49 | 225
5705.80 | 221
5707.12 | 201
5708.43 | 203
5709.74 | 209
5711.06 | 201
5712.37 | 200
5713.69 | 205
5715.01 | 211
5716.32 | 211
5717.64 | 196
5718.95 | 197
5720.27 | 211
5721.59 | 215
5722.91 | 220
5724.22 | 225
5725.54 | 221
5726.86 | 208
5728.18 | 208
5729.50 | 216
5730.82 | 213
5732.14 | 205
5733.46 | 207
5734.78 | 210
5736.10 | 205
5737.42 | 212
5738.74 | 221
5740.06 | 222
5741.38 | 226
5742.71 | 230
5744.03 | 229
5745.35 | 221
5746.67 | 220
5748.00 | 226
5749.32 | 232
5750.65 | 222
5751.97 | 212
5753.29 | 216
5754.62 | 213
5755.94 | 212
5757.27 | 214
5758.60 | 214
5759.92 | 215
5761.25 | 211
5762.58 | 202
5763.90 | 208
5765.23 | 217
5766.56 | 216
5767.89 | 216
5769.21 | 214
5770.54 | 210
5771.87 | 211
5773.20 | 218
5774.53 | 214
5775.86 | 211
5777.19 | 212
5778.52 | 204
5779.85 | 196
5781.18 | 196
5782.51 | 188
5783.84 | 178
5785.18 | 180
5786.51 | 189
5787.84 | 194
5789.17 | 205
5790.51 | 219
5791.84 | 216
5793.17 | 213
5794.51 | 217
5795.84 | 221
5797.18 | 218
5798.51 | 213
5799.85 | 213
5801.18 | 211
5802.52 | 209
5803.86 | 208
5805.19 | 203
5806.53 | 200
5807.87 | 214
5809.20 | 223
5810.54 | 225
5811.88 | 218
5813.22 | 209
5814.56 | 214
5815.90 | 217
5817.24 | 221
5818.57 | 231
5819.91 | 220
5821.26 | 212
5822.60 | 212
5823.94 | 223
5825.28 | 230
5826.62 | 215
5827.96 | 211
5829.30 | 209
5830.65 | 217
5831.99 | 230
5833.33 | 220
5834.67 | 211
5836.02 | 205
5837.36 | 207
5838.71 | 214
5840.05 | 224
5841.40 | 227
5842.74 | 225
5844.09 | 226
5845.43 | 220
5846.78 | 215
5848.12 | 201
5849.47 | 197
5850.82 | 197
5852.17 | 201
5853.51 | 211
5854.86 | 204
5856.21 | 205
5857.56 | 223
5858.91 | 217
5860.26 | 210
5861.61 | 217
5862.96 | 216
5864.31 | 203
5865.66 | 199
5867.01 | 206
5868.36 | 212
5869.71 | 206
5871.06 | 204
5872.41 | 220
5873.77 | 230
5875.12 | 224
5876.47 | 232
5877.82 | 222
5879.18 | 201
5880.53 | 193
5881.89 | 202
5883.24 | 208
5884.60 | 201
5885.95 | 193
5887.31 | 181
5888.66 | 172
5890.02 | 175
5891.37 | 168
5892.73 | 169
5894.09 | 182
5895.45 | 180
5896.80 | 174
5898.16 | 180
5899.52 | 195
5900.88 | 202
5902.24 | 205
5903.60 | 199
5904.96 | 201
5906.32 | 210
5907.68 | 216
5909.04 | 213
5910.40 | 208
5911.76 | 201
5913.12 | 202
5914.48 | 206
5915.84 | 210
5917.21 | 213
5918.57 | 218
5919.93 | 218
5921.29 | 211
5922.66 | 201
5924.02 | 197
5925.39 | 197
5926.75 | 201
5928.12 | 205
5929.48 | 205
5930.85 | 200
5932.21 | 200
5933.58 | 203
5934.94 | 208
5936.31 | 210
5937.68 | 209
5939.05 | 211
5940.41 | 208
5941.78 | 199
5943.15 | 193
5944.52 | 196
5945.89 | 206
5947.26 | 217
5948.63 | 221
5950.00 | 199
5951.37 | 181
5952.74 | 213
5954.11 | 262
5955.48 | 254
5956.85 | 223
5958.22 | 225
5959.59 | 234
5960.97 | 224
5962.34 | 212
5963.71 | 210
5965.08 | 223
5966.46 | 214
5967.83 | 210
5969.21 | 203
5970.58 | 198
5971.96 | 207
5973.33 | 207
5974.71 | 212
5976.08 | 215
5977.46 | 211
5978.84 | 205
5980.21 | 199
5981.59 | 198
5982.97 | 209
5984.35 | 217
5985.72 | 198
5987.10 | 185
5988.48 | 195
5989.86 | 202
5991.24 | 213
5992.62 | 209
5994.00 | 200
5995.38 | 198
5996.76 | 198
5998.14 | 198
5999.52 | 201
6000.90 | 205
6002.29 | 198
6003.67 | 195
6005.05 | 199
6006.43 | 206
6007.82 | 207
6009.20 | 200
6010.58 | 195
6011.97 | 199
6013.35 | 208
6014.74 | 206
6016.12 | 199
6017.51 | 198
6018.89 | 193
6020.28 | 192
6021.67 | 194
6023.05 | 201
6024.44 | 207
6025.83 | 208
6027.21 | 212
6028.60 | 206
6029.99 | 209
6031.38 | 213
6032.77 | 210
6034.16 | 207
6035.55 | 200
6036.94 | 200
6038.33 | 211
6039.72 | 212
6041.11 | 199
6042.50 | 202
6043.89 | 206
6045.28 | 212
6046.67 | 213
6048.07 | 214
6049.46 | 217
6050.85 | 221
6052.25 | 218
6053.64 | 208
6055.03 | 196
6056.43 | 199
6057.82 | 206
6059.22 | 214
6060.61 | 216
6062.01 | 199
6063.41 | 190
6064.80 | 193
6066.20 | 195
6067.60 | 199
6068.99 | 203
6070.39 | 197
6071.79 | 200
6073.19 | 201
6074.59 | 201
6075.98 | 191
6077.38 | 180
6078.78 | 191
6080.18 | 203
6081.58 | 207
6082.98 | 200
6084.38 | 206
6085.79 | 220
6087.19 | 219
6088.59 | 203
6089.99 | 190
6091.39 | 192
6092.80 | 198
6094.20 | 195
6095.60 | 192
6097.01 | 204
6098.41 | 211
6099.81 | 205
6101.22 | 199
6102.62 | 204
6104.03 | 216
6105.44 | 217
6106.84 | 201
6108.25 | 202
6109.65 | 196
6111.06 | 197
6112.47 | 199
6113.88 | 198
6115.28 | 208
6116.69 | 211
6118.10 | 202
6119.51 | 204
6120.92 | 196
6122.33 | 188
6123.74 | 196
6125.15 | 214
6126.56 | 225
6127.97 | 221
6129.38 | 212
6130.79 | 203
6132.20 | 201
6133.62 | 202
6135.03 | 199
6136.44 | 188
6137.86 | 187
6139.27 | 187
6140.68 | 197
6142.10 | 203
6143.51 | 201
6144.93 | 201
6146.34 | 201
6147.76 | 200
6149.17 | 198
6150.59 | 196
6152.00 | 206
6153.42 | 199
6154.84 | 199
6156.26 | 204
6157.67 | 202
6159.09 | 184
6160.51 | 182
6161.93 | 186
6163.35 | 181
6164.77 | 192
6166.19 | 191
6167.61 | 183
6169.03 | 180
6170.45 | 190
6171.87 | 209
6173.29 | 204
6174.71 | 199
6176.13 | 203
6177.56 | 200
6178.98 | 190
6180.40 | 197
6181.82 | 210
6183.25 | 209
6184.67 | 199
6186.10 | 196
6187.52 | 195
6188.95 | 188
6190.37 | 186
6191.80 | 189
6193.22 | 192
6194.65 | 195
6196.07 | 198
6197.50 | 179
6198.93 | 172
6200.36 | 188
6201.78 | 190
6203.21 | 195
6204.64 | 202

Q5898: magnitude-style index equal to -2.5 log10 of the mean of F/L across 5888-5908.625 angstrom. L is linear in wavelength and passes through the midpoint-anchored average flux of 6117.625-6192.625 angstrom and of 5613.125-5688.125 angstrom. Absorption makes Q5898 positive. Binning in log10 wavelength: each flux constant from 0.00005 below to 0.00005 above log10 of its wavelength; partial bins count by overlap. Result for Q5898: 0.07 mag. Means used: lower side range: 205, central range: 189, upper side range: 198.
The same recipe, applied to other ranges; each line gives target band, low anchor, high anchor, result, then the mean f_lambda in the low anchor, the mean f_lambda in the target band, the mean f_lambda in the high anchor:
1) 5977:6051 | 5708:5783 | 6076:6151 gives 0.00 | 212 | 204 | 202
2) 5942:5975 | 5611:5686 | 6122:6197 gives -0.07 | 206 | 214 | 197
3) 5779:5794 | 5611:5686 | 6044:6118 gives 0.04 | 206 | 198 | 203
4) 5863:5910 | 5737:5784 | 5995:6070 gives 0.05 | 214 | 200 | 204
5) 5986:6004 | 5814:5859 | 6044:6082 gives 0.04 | 215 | 200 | 203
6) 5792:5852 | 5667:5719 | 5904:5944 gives -0.04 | 208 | 215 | 206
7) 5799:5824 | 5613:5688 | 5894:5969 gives -0.04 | 205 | 215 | 208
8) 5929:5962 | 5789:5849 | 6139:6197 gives -0.02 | 216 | 213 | 196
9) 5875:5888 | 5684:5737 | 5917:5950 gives 0.01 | 210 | 205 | 206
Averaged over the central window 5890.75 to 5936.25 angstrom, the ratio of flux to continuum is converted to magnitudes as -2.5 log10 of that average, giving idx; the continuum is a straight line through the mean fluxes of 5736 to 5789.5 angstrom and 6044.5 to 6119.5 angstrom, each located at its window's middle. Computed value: 0.04 mag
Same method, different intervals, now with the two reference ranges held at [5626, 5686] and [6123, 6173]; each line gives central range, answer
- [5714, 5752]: -0.060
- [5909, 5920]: -0.043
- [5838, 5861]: -0.055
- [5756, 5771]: -0.046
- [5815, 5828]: -0.087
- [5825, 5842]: -0.073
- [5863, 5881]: -0.054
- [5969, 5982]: -0.029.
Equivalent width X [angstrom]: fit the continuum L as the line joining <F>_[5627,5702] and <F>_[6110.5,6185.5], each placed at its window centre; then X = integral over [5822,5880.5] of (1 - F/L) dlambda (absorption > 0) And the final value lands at -2.9 angstrom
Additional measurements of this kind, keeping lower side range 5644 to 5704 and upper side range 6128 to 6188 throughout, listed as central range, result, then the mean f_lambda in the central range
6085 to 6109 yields -0.7 angstrom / 204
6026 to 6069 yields -1.6 angstrom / 207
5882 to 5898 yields 1.5 angstrom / 183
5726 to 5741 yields -0.5 angstrom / 212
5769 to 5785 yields 0.0 angstrom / 203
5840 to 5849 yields -0.7 angstrom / 219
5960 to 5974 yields -0.7 angstrom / 211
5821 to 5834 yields -1.0 angstrom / 218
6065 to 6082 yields 0.1 angstrom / 197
